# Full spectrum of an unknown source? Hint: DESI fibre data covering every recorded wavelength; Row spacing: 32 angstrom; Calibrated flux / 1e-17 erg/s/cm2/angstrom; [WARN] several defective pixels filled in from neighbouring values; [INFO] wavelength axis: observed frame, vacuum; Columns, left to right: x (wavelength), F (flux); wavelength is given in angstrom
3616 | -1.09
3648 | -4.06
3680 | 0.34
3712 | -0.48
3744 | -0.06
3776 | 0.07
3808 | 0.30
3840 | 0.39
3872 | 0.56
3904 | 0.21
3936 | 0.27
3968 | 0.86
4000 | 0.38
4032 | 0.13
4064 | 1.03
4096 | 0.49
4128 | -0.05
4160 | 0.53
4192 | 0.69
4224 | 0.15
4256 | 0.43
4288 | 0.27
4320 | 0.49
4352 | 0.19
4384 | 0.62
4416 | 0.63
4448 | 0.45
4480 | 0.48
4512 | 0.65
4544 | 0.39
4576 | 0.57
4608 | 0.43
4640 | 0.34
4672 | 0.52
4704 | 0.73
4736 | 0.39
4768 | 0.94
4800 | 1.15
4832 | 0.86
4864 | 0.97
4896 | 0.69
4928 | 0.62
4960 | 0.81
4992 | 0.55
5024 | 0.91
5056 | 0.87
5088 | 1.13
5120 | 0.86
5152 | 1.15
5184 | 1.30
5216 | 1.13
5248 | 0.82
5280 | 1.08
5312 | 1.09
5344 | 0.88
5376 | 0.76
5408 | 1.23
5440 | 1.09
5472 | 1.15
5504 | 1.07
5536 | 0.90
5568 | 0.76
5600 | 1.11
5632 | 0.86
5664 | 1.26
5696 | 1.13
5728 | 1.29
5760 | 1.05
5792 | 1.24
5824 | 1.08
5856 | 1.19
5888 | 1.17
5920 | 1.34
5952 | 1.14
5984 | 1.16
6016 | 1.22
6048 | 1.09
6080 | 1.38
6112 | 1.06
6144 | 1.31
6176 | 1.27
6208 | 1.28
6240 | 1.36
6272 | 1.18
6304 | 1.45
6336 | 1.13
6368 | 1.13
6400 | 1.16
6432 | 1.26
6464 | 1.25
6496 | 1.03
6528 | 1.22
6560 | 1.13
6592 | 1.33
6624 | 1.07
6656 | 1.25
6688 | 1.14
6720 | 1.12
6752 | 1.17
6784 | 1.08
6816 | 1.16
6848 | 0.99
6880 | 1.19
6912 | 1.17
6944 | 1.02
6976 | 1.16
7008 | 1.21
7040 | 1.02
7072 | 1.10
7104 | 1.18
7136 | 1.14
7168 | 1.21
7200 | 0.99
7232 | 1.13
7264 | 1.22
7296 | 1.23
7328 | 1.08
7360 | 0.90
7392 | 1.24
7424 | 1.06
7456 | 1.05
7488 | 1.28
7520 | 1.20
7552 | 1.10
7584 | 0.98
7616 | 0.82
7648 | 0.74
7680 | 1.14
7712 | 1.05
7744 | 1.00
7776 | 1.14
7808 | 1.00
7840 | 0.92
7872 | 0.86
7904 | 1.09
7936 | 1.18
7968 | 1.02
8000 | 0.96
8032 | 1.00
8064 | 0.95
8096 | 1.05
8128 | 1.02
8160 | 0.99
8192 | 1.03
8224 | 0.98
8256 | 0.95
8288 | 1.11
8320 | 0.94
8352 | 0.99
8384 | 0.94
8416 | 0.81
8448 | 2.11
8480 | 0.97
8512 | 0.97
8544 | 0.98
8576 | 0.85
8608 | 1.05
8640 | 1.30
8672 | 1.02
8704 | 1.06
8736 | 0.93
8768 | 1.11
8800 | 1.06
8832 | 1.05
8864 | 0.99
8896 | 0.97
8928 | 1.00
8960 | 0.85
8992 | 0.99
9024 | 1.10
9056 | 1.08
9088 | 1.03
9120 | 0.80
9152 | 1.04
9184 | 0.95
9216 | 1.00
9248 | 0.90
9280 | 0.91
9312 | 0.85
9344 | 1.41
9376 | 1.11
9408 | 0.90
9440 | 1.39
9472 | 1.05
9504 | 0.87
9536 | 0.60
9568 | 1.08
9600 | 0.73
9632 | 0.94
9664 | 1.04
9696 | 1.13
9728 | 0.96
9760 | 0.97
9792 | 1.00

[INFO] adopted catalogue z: 0.285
